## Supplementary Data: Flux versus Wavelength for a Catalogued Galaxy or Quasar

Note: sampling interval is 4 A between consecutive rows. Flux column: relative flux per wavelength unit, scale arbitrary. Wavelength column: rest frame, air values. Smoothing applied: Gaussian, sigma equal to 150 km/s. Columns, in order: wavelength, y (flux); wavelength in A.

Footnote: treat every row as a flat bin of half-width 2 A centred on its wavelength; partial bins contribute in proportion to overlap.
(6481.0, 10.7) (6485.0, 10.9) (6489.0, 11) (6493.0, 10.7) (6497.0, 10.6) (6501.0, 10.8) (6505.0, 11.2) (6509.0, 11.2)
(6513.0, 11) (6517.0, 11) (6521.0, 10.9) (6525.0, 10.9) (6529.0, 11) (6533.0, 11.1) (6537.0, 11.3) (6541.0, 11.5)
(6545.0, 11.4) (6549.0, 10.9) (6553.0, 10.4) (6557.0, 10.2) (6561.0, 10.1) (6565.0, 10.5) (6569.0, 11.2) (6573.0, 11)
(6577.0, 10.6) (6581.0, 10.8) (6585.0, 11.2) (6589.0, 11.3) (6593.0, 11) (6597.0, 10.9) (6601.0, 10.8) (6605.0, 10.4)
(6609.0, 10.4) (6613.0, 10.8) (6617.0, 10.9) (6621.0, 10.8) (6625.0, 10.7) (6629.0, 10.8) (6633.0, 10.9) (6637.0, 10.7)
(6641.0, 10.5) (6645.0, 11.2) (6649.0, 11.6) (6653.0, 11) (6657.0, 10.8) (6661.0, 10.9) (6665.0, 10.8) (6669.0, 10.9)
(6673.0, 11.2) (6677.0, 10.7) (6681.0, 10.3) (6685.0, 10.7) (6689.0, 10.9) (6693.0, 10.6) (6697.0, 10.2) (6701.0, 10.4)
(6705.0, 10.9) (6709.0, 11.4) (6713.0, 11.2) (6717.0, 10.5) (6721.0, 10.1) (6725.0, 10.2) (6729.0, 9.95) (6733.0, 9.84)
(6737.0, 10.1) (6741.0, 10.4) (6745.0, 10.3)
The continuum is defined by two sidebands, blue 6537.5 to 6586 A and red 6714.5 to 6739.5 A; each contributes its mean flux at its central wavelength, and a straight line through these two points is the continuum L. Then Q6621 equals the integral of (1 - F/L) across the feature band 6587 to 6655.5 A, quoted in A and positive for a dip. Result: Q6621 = -1.9 A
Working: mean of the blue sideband 10.8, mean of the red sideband 10.1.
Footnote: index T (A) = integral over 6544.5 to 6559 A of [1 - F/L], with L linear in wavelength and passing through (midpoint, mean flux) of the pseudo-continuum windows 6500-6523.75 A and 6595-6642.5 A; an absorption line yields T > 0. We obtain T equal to 0.3 A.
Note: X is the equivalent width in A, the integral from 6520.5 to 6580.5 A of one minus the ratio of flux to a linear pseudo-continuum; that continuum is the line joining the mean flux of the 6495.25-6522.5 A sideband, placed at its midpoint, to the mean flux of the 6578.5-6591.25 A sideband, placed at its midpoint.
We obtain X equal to 0.9 A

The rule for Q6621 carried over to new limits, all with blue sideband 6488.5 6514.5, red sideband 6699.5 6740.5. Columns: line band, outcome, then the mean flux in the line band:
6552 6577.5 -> 0.5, 10.6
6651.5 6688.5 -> -0.9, 10.8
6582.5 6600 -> -0.6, 11.1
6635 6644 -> 0.0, 10.7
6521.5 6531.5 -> -0.1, 10.9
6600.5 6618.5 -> 0.1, 10.6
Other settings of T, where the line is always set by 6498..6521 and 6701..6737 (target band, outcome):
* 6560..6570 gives 0.26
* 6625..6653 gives -0.66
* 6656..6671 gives -0.33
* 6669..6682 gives -0.25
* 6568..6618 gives -0.29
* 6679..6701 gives 0.06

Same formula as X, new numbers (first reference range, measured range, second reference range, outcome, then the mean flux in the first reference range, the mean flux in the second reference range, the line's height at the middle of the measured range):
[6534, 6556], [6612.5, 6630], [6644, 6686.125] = 0.27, 11.1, 10.9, 11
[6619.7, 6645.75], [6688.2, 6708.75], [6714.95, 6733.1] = -0.65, 10.8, 10.2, 10.3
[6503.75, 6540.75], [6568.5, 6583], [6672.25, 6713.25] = 0.14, 11.1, 10.7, 11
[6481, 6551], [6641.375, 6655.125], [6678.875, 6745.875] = -0.67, 11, 10.5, 10.6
